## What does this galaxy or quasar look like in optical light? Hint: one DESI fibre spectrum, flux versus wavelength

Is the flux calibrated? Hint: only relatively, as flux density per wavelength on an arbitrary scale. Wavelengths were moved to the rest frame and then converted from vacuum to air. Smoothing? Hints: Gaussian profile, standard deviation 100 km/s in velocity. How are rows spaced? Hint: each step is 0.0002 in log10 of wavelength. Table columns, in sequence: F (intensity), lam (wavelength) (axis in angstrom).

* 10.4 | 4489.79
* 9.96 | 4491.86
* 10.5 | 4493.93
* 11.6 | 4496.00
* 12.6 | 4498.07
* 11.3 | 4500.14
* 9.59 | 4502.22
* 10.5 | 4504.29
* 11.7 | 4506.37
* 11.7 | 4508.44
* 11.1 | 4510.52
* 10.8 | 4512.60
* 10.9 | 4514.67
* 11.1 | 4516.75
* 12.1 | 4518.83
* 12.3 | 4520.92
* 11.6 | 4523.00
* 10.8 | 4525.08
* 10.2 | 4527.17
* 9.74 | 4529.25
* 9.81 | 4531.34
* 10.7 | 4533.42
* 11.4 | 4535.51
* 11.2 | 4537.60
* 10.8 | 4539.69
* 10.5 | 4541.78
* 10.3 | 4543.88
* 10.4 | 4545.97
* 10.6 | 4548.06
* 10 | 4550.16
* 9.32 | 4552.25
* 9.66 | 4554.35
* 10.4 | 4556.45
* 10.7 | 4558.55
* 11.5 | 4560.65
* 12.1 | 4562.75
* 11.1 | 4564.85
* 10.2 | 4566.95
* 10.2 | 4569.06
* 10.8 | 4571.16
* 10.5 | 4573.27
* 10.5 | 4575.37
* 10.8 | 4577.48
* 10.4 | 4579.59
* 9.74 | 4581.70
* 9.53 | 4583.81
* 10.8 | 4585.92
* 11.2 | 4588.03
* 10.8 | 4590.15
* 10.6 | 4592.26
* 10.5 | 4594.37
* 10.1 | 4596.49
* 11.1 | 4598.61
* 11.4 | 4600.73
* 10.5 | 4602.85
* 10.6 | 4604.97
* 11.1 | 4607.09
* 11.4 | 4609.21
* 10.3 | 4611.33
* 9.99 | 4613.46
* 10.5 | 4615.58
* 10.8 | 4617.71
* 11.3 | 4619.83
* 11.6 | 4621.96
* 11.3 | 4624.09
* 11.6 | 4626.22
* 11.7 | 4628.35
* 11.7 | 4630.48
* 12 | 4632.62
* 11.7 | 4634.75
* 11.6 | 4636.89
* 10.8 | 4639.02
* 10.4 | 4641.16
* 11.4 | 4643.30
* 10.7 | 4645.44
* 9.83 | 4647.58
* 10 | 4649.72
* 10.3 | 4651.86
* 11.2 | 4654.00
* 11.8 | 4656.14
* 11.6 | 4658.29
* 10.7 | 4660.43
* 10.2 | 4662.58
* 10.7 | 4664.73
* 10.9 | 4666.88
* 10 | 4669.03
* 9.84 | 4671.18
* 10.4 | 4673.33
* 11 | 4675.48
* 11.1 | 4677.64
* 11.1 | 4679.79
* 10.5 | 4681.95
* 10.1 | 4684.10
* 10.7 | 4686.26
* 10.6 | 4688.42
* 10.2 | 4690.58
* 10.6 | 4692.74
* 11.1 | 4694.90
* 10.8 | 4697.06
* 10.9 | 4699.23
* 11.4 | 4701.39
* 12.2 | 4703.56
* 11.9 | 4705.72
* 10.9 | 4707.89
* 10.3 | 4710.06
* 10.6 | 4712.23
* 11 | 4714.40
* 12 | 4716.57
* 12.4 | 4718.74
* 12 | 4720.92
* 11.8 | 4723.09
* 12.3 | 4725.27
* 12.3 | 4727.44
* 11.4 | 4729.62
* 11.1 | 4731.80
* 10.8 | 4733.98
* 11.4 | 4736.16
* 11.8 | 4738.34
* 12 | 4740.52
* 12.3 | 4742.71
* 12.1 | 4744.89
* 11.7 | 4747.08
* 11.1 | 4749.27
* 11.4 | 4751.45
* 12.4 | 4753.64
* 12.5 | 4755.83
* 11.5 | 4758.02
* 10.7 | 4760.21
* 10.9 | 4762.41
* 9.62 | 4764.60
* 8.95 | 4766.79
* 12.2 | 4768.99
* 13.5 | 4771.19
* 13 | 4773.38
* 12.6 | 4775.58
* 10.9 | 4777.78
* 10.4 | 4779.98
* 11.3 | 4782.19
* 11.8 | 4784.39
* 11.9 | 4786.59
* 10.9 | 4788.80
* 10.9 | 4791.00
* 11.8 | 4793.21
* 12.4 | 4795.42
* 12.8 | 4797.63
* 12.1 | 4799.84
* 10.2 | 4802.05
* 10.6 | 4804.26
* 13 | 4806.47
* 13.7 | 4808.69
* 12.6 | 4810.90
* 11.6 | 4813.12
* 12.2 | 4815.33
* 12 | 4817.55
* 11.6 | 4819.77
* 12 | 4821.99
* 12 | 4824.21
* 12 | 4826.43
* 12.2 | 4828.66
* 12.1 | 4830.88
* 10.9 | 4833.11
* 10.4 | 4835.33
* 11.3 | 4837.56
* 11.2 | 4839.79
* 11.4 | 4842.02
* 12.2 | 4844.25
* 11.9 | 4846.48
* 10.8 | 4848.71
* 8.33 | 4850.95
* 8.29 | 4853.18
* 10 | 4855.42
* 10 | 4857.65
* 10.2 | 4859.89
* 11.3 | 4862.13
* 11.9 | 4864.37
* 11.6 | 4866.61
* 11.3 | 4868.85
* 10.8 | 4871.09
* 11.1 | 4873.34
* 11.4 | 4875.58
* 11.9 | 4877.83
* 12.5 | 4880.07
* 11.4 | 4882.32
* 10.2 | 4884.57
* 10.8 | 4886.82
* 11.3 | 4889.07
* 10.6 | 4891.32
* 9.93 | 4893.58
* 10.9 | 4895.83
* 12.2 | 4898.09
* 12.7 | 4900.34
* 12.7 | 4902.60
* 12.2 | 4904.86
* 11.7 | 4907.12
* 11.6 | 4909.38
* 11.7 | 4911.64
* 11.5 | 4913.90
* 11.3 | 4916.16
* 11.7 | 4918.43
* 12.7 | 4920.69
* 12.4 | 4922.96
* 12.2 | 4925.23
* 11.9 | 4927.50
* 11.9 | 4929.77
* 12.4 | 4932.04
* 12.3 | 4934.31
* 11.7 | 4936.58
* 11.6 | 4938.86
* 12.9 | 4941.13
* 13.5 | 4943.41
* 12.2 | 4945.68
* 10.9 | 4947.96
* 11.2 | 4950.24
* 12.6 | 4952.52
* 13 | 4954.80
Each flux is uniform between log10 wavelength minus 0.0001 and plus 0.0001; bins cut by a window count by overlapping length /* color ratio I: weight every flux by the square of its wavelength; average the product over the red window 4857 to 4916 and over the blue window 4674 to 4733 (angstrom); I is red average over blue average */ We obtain 1.10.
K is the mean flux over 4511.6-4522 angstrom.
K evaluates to 11.4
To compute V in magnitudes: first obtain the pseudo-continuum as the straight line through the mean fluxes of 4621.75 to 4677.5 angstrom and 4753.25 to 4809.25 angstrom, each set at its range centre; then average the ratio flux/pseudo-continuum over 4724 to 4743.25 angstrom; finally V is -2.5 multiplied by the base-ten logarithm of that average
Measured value -0.03 mag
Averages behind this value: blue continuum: 11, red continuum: 11.6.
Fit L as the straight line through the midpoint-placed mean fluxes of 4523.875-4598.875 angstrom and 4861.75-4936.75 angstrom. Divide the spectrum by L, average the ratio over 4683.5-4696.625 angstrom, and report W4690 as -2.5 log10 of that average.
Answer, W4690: 0.04 mag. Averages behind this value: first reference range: 10.5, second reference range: 11.6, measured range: 10.6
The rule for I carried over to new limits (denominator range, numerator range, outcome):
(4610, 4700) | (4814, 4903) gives 1.13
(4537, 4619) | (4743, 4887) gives 1.19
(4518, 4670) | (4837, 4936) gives 1.19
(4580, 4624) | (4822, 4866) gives 1.14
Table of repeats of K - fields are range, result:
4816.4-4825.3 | 11.9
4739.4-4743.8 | 12.1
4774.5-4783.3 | 11.3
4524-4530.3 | 10.3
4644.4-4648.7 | 10.3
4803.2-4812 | 12.5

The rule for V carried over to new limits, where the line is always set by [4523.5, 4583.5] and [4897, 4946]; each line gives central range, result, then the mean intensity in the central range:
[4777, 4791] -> 0.03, 11.2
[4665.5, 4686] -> 0.05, 10.6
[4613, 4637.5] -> -0.05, 11.3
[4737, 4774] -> -0.02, 11.6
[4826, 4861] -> 0.10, 10.8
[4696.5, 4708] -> -0.02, 11.4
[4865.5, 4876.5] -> 0.06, 11.2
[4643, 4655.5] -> 0.04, 10.6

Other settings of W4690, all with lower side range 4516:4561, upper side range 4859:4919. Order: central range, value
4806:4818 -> -0.115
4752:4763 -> -0.045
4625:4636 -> -0.082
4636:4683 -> 0.020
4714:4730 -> -0.085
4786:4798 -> -0.047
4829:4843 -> 0.004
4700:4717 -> -0.021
